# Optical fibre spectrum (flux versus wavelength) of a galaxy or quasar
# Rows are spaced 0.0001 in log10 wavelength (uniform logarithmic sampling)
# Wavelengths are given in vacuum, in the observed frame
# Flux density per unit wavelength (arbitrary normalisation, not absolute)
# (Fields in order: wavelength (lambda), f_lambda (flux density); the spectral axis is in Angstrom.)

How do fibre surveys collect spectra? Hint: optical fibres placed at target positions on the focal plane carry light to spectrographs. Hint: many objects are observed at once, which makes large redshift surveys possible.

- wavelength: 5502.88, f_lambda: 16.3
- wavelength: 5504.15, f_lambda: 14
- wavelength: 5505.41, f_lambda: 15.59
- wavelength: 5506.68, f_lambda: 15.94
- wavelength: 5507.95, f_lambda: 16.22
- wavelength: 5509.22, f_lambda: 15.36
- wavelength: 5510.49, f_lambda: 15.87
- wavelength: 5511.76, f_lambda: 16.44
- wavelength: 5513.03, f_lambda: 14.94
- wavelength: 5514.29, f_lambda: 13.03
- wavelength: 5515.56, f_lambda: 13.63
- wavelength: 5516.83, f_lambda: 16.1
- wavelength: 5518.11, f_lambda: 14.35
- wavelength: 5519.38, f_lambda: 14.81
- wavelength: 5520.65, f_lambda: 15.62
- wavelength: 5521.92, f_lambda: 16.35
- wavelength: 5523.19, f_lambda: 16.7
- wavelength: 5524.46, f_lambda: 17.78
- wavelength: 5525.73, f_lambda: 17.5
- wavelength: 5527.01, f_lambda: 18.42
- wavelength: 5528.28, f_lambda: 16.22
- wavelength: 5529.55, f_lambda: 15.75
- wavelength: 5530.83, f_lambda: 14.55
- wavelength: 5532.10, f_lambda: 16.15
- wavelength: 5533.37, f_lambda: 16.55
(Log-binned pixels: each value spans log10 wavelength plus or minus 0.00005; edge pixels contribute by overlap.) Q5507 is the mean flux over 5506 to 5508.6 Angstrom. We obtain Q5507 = 16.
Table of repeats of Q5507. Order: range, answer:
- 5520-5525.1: 16.6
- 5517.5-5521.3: 14.9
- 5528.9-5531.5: 15.2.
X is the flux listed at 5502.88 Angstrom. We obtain 16.3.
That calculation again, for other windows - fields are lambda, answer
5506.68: 15.94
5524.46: 17.78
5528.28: 16.22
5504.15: 14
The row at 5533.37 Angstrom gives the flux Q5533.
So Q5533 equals 16.55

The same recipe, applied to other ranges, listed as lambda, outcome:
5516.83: 16.1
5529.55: 15.75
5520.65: 15.62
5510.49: 15.87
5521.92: 16.35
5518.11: 14.35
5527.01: 18.42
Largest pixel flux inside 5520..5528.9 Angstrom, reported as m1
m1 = 18.42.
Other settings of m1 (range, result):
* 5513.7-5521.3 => 16.1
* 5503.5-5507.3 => 15.94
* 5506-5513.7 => 16.44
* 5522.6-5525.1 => 17.78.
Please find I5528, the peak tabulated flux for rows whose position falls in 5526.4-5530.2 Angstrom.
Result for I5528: 18.42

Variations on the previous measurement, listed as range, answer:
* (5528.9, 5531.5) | 15.75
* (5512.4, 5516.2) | 14.94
